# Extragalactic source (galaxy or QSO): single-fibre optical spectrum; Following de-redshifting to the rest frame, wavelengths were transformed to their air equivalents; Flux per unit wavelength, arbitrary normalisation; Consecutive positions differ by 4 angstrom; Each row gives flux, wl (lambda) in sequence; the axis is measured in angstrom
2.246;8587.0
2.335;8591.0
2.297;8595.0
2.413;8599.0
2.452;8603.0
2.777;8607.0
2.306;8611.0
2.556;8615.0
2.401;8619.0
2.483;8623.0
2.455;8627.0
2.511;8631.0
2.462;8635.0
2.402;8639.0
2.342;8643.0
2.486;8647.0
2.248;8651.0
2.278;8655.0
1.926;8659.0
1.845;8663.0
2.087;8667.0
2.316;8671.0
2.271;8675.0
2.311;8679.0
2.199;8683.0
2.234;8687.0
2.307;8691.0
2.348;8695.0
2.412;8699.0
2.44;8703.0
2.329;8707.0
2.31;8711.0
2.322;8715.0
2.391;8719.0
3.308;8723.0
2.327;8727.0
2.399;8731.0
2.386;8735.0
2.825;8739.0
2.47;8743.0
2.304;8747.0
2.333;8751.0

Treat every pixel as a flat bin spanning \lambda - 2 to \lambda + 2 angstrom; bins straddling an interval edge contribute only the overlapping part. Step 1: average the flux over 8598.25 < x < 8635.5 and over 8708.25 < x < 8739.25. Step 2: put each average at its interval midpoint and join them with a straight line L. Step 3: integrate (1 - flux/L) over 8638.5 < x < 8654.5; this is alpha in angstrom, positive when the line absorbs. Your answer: 0.9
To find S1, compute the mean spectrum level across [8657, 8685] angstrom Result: 2.14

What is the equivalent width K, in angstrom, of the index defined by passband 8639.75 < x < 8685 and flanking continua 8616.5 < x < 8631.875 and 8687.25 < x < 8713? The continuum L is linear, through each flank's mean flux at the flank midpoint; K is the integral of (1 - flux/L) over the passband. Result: 3.6 angstrom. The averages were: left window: 2.46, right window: 2.35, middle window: 2.22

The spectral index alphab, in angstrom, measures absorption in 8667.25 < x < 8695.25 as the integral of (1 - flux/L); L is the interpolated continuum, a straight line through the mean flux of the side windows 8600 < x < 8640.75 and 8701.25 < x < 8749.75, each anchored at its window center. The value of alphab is 2.4 angstrom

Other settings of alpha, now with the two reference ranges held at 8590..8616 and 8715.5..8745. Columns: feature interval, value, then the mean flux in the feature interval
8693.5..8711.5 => 1.22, 2.37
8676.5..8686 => 1.02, 2.25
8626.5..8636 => -0.02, 2.48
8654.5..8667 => 2.54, 2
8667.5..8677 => 0.96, 2.26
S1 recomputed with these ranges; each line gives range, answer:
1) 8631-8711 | 2.28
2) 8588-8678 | 2.35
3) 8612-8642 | 2.46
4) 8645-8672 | 2.16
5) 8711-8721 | 2.35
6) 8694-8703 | 2.4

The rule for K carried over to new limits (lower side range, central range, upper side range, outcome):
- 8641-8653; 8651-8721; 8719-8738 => 6.18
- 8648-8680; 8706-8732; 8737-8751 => -1.01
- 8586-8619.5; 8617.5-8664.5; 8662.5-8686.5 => -0.37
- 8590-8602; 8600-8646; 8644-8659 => -2.88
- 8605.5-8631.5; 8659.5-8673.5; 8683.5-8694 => 1.59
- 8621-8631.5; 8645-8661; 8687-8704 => 1.30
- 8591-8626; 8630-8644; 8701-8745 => 0.20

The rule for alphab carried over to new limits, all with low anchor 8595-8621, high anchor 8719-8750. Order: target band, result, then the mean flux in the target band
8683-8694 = 1.13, 2.26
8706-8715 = 0.78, 2.32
